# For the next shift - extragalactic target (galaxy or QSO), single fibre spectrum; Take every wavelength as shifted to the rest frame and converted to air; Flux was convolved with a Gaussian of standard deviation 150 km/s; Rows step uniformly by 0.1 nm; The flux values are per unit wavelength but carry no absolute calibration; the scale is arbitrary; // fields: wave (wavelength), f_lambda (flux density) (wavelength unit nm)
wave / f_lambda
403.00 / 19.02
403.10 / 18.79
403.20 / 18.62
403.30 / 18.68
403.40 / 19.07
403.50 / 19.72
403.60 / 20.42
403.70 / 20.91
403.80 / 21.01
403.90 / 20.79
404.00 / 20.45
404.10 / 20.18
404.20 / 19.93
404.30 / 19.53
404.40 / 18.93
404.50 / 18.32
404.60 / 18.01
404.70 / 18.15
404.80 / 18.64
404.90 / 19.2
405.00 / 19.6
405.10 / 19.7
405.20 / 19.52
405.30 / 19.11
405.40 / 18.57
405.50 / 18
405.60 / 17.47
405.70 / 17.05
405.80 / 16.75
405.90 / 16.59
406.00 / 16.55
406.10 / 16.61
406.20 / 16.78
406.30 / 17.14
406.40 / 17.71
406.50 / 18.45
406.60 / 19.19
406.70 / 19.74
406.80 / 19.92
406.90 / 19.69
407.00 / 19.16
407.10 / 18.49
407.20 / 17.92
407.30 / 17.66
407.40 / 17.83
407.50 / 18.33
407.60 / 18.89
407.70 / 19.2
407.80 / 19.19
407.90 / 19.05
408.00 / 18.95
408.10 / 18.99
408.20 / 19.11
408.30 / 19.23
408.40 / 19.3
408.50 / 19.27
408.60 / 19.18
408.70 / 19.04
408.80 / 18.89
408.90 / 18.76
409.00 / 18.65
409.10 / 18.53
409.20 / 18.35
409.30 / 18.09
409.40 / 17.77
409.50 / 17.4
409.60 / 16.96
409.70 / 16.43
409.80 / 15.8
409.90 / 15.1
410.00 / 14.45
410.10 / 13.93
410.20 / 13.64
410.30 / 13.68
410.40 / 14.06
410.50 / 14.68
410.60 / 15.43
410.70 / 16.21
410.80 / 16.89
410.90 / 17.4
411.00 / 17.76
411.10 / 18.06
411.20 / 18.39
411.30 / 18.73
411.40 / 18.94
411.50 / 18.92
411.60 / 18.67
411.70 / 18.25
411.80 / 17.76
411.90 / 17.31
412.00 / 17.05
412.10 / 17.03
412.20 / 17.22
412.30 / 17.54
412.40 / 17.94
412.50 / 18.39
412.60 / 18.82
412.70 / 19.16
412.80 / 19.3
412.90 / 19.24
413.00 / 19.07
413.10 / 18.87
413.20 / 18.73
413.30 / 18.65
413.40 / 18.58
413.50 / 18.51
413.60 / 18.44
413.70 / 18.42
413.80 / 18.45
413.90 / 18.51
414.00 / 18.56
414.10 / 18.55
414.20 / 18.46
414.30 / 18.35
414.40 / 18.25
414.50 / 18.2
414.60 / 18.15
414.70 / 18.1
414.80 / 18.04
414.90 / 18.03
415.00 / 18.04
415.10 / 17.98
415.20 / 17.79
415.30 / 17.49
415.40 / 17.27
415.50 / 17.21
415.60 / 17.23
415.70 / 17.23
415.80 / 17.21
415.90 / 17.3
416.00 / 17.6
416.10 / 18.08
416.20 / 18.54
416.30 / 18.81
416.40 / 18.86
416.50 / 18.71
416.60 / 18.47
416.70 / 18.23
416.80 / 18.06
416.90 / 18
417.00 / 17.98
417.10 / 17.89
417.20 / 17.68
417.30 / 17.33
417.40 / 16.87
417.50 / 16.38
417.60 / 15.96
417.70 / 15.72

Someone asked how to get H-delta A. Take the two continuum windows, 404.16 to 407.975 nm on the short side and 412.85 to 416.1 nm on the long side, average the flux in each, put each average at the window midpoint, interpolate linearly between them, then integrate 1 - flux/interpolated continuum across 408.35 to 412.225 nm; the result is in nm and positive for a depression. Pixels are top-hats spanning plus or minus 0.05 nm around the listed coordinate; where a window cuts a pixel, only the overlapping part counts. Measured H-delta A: 0.22 nm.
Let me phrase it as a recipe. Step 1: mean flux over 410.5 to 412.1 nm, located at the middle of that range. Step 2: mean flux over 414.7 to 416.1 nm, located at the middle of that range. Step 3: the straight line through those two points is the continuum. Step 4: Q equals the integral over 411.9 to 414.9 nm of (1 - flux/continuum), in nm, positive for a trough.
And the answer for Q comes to -0.13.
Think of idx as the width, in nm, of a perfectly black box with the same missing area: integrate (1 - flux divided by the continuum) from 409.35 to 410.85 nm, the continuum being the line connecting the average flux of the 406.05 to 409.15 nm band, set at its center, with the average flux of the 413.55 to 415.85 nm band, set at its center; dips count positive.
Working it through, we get 0.239 nm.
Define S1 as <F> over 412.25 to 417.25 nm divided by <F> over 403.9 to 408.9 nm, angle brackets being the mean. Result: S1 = 0.98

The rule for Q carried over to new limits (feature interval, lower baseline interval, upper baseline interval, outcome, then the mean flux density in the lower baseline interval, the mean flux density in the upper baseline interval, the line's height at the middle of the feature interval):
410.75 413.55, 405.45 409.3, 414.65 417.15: -0.02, 18.4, 17.9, 18.1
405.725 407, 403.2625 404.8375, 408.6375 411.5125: 0.04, 19.6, 16.9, 18.5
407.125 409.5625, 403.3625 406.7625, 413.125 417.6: -0.02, 18.8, 18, 18.5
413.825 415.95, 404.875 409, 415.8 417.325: 0.03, 18.5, 18.1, 18.2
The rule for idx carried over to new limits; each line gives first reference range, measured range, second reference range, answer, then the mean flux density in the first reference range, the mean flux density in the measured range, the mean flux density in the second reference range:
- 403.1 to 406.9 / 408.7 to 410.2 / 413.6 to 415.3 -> 0.121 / 18.8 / 17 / 18.2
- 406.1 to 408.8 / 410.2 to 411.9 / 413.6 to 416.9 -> 0.129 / 18.7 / 17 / 18.1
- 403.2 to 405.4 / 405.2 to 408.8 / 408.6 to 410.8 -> -0.090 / 19.5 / 18.4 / 16.5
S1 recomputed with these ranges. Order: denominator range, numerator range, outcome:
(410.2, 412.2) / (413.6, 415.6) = 1.06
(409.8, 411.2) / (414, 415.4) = 1.16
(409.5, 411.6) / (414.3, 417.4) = 1.10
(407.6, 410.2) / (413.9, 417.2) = 1.01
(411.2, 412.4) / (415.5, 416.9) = 1.00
